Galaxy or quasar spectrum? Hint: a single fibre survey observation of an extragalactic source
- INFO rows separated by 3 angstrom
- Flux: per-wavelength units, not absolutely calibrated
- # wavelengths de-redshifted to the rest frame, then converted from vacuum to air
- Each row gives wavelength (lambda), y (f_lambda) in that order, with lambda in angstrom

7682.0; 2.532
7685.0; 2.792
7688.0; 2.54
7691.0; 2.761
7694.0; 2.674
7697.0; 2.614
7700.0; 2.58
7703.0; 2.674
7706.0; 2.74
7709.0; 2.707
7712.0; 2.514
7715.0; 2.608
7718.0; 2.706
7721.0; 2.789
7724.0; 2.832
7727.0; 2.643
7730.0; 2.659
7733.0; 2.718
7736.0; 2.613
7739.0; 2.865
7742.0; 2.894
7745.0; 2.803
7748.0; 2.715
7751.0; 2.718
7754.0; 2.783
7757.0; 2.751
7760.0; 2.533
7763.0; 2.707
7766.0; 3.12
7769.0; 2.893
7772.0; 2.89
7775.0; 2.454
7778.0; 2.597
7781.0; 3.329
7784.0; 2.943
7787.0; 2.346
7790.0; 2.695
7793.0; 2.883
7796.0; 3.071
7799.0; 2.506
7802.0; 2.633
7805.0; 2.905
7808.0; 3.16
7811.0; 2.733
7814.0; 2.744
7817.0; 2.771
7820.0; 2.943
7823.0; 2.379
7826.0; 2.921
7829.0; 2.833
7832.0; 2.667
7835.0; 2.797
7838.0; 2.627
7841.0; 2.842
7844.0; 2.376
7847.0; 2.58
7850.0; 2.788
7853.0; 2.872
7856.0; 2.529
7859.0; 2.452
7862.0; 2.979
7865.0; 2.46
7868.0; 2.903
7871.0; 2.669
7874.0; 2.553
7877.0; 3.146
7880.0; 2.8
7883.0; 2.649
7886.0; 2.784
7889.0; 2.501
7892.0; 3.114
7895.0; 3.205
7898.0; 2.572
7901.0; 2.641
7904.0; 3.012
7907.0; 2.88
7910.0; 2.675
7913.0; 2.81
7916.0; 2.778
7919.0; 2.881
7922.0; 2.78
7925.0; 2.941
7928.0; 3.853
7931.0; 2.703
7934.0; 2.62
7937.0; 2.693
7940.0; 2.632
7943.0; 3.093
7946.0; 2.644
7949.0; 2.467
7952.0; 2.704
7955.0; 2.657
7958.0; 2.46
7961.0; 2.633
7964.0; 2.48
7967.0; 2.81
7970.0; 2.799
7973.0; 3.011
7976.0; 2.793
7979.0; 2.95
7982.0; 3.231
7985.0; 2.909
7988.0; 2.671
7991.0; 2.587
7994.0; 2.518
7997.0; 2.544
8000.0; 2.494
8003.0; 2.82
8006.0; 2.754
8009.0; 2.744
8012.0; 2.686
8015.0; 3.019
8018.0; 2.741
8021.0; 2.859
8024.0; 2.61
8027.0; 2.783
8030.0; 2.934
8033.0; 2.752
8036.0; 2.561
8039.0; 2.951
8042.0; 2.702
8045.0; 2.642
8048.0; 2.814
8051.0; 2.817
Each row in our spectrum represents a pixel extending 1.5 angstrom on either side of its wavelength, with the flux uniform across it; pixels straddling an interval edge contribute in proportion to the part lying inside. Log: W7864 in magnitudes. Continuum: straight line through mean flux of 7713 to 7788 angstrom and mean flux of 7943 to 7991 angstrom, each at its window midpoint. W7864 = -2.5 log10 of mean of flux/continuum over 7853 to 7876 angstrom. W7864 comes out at 0.03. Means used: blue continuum 2.76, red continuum 2.75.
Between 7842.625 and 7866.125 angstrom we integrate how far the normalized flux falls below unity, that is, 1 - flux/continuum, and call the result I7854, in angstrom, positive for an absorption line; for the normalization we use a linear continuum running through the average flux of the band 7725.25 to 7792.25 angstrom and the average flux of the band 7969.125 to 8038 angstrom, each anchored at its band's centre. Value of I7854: 1.1 angstrom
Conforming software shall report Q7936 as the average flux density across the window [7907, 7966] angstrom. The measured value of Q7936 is 2.77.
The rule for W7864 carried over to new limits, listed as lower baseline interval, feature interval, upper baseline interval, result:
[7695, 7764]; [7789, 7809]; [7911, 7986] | -0.04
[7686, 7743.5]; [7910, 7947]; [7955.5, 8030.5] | -0.05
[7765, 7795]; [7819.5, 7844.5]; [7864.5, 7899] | 0.04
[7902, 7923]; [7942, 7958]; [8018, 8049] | 0.05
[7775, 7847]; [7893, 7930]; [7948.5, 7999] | -0.07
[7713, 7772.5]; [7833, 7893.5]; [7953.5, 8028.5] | 0.01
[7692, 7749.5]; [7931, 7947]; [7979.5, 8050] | 0.00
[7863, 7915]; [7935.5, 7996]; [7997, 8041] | 0.01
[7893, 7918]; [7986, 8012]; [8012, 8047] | 0.06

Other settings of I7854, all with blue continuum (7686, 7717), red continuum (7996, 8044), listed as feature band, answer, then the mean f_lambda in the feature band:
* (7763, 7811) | -2.7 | 2.82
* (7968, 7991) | -1.3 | 2.89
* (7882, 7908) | -1.1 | 2.82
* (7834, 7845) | 0.1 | 2.67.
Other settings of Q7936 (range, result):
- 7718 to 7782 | 2.77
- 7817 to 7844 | 2.73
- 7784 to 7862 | 2.73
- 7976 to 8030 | 2.77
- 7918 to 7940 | 2.91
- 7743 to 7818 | 2.79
